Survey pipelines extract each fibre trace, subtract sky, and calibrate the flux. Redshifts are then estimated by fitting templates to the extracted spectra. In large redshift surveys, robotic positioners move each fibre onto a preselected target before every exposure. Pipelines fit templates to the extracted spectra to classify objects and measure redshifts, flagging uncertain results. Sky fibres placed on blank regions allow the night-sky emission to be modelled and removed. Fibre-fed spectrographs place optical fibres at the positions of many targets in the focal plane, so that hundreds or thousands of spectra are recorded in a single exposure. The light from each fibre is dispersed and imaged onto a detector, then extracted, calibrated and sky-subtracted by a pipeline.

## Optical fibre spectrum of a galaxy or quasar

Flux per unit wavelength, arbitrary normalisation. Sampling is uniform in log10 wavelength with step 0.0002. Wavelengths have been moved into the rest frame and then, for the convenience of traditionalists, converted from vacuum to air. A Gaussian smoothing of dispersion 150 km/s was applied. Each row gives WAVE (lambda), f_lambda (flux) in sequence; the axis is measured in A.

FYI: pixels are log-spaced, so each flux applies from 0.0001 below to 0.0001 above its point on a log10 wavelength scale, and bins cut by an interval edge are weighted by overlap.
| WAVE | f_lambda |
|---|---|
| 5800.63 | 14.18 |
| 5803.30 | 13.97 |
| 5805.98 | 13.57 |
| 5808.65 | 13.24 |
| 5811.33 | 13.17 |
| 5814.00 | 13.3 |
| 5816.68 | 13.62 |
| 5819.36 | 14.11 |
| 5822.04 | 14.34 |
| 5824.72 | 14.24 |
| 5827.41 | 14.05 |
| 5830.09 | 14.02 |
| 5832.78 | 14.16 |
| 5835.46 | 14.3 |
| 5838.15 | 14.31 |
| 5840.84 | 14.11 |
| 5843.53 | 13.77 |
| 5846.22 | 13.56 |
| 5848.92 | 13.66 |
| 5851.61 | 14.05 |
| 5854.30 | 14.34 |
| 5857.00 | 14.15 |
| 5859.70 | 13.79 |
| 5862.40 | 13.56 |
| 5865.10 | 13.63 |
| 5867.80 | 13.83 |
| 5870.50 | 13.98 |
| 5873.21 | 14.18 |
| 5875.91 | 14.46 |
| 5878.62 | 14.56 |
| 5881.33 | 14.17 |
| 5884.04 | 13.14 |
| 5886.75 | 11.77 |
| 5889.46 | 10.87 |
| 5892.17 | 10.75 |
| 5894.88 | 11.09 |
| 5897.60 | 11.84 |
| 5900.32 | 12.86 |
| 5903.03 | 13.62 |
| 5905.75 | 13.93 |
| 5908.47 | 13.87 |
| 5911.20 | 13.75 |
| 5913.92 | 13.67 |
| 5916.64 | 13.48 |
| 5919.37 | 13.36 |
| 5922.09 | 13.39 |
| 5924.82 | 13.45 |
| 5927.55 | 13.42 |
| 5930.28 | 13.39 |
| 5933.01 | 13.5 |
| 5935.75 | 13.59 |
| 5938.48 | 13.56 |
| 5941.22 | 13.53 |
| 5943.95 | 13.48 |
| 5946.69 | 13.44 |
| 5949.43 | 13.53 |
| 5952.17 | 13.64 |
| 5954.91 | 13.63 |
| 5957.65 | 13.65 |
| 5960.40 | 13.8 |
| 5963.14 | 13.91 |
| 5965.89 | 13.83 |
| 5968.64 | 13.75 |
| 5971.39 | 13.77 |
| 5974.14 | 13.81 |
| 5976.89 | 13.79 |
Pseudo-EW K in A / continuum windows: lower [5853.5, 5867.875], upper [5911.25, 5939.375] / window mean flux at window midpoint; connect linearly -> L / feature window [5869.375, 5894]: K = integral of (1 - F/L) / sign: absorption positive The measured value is 1.3 A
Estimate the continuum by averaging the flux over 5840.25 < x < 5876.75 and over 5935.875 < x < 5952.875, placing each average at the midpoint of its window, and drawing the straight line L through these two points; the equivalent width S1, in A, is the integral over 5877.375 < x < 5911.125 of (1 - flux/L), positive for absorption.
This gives 2.5 A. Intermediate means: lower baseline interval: 13.9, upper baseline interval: 13.5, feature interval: 12.7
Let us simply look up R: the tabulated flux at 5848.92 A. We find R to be 13.66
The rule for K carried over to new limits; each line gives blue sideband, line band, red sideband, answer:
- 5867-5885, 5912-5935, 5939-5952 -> 0.37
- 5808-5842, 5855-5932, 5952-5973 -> 3.06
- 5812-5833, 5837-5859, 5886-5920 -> -0.72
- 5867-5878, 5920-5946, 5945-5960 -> 0.47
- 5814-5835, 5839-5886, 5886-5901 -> -4.91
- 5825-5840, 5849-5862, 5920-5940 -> 0.00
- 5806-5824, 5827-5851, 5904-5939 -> -0.63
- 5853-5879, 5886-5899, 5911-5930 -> 2.38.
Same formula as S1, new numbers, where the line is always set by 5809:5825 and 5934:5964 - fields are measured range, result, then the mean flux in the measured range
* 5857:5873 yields -0.2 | 13.8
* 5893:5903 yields 1.1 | 12.1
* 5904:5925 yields 0.0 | 13.6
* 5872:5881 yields -0.5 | 14.4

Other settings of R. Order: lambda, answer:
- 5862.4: 13.56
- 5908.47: 13.87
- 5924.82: 13.45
